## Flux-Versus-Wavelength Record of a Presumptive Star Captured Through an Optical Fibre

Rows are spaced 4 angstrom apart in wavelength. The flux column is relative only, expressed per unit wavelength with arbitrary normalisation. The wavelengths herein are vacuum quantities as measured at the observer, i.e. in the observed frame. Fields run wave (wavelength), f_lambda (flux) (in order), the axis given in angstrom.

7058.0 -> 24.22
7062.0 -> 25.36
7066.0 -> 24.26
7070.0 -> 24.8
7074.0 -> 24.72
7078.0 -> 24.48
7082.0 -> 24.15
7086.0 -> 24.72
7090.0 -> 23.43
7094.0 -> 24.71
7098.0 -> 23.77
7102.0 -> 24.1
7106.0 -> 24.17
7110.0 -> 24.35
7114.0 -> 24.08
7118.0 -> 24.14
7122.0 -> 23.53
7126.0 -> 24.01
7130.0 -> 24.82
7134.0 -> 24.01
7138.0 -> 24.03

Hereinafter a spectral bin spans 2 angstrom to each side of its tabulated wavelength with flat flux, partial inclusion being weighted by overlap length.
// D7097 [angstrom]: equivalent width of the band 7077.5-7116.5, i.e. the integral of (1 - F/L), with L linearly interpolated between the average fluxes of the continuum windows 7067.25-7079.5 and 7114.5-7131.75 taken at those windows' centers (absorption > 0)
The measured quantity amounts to 0.3 angstrom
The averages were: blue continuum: 24.6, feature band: 24.2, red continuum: 24.1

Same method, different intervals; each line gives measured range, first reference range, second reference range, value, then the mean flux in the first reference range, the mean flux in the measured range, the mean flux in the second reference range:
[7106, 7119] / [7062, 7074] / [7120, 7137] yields 0.0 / 24.7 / 24.2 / 24.1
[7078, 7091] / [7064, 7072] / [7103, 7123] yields 0.1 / 24.5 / 24.2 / 24.1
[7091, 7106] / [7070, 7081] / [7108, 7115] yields 0.1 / 24.6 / 24.1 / 24.2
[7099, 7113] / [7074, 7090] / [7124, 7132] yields 0.1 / 24.4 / 24.2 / 24.4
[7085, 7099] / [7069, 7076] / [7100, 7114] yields 0.2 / 24.8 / 24.1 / 24.2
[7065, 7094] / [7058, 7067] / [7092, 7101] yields 0.1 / 24.7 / 24.4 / 24.2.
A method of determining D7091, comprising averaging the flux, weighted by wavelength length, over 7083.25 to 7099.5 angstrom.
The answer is 24.2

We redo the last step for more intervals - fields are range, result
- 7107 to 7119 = 24.2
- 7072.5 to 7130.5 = 24.2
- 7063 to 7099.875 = 24.4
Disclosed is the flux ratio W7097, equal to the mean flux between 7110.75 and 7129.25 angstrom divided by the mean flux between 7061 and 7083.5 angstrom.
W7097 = 0.98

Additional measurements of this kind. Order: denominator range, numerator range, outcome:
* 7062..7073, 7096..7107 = 0.97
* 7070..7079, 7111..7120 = 0.98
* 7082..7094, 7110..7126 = 0.99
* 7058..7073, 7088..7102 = 0.97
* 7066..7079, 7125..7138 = 0.99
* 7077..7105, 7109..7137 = 1.00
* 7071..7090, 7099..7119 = 0.99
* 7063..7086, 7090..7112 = 0.98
